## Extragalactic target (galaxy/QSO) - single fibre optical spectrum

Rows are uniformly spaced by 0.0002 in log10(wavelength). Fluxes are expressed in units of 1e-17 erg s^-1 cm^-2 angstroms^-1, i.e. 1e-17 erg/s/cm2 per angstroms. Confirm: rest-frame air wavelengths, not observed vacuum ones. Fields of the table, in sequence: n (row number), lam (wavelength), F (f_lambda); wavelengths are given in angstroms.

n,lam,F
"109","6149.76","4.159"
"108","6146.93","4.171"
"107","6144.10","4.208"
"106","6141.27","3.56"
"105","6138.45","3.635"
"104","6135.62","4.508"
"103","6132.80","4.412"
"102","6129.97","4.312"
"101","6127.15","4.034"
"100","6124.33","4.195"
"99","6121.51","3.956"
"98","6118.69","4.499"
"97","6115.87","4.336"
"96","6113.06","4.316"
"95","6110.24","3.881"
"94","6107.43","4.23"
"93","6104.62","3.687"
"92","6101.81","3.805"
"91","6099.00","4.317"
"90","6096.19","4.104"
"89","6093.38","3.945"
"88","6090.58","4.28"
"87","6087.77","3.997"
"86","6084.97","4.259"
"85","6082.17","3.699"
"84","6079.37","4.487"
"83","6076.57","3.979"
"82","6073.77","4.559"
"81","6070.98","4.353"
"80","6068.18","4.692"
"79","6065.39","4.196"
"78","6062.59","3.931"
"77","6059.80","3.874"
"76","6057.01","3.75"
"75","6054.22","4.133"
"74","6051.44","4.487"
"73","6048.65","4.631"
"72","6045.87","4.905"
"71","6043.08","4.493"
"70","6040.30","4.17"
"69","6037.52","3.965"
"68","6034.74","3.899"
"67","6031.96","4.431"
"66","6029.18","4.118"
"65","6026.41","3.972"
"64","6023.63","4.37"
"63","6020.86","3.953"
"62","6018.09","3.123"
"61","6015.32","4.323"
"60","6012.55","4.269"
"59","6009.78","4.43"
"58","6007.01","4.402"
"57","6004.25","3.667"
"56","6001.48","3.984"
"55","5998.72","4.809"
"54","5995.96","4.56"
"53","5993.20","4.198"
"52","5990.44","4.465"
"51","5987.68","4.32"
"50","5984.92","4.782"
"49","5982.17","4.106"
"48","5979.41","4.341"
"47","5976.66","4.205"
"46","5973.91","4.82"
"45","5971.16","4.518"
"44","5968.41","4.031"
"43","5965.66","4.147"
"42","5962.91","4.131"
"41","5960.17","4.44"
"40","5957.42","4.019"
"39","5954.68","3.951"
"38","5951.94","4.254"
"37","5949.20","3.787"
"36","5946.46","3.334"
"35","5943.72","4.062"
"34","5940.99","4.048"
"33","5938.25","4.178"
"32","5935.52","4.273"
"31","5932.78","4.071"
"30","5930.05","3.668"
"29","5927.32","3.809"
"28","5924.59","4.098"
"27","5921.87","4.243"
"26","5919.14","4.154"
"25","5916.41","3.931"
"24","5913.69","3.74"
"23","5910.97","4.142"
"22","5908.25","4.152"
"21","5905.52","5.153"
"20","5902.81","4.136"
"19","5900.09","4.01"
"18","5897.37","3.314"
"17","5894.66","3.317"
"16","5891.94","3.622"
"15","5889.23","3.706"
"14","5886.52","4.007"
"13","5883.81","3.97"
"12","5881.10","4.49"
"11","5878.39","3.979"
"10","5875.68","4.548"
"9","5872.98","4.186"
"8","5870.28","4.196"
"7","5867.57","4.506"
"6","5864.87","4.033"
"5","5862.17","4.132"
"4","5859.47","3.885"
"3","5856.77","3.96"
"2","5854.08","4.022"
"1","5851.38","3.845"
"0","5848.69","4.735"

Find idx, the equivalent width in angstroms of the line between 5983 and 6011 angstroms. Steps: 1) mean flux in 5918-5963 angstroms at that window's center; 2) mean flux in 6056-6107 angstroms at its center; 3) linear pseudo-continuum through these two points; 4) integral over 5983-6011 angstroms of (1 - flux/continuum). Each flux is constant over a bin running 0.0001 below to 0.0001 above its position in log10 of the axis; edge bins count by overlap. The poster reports -2.0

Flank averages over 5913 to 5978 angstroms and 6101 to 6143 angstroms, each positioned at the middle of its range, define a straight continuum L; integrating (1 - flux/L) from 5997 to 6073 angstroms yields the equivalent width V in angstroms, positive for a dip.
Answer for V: -2.1 angstroms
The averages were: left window 4.08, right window 4.1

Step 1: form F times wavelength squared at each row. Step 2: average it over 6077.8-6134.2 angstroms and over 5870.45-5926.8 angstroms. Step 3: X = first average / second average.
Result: 1.10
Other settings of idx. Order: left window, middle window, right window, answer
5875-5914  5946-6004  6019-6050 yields -1.4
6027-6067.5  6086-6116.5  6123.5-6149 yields 0.6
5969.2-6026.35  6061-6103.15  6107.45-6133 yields 0.5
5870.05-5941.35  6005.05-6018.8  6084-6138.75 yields -0.2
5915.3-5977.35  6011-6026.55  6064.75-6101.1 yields 0.6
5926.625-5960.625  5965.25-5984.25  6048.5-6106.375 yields -1.5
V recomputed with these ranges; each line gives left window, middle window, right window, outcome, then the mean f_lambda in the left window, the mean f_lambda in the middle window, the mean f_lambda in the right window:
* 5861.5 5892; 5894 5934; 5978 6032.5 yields 1.48 angstroms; 4.14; 4.01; 4.23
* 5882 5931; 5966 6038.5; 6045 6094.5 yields -2.07 angstroms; 3.96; 4.23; 4.23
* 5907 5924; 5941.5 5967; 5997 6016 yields 0.85 angstroms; 4.06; 4.02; 4.27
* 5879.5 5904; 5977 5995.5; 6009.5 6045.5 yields -1.50 angstroms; 3.84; 4.37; 4.13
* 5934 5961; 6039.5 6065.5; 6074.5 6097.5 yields -1.11 angstroms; 4.03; 4.26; 4.11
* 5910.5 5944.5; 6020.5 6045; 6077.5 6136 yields -0.46 angstroms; 4.03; 4.18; 4.15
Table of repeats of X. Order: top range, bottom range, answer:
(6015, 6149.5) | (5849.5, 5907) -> 1.10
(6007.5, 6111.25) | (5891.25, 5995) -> 1.05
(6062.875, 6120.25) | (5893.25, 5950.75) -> 1.11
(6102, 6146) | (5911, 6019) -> 1.04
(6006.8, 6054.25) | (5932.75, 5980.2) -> 1.04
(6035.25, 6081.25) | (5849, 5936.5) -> 1.12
